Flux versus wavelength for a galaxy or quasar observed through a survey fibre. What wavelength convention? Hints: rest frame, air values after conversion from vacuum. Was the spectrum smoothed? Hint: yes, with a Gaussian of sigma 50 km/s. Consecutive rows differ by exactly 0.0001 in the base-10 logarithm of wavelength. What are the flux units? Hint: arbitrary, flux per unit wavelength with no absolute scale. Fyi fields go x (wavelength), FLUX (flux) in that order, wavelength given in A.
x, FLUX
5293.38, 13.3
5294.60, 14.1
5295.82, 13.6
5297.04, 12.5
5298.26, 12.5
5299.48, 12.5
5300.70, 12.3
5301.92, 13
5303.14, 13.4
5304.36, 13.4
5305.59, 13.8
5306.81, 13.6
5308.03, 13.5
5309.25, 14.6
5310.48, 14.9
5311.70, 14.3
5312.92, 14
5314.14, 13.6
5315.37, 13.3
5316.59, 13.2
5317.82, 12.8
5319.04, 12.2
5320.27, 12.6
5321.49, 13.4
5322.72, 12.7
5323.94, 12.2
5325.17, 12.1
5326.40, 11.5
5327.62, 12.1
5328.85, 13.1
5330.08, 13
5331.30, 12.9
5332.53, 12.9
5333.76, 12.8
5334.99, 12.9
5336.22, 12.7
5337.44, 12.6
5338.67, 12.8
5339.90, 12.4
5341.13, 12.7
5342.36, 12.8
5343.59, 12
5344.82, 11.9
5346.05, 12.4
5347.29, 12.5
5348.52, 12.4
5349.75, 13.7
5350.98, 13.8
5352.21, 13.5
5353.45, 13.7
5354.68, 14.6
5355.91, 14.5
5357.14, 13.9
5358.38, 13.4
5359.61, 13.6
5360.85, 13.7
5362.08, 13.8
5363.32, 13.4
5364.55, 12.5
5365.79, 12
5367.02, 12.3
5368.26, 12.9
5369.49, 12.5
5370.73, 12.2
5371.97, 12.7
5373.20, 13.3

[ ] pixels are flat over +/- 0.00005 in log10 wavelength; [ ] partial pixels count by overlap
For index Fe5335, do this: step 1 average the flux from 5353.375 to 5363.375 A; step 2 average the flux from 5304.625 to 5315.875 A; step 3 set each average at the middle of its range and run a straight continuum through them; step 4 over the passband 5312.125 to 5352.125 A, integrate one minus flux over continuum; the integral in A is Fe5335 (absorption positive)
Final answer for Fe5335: 3.3 A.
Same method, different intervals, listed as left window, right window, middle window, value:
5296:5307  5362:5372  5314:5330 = 0.3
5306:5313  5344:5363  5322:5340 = 1.6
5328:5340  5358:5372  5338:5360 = -0.5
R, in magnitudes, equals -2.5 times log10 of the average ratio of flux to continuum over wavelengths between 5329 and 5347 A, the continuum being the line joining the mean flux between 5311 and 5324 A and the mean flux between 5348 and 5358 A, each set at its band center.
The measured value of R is 0.07 mag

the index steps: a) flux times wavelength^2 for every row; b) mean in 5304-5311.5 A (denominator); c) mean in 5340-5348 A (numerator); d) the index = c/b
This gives 0.90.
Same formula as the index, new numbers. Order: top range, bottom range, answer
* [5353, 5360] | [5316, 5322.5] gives 1.11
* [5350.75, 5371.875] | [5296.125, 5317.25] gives 1.01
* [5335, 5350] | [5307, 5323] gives 0.94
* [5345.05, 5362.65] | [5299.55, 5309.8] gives 1.03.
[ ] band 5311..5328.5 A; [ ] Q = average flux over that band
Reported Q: 12.9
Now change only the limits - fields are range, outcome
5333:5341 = 12.7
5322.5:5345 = 12.5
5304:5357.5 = 13.1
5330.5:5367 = 13.1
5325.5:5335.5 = 12.6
